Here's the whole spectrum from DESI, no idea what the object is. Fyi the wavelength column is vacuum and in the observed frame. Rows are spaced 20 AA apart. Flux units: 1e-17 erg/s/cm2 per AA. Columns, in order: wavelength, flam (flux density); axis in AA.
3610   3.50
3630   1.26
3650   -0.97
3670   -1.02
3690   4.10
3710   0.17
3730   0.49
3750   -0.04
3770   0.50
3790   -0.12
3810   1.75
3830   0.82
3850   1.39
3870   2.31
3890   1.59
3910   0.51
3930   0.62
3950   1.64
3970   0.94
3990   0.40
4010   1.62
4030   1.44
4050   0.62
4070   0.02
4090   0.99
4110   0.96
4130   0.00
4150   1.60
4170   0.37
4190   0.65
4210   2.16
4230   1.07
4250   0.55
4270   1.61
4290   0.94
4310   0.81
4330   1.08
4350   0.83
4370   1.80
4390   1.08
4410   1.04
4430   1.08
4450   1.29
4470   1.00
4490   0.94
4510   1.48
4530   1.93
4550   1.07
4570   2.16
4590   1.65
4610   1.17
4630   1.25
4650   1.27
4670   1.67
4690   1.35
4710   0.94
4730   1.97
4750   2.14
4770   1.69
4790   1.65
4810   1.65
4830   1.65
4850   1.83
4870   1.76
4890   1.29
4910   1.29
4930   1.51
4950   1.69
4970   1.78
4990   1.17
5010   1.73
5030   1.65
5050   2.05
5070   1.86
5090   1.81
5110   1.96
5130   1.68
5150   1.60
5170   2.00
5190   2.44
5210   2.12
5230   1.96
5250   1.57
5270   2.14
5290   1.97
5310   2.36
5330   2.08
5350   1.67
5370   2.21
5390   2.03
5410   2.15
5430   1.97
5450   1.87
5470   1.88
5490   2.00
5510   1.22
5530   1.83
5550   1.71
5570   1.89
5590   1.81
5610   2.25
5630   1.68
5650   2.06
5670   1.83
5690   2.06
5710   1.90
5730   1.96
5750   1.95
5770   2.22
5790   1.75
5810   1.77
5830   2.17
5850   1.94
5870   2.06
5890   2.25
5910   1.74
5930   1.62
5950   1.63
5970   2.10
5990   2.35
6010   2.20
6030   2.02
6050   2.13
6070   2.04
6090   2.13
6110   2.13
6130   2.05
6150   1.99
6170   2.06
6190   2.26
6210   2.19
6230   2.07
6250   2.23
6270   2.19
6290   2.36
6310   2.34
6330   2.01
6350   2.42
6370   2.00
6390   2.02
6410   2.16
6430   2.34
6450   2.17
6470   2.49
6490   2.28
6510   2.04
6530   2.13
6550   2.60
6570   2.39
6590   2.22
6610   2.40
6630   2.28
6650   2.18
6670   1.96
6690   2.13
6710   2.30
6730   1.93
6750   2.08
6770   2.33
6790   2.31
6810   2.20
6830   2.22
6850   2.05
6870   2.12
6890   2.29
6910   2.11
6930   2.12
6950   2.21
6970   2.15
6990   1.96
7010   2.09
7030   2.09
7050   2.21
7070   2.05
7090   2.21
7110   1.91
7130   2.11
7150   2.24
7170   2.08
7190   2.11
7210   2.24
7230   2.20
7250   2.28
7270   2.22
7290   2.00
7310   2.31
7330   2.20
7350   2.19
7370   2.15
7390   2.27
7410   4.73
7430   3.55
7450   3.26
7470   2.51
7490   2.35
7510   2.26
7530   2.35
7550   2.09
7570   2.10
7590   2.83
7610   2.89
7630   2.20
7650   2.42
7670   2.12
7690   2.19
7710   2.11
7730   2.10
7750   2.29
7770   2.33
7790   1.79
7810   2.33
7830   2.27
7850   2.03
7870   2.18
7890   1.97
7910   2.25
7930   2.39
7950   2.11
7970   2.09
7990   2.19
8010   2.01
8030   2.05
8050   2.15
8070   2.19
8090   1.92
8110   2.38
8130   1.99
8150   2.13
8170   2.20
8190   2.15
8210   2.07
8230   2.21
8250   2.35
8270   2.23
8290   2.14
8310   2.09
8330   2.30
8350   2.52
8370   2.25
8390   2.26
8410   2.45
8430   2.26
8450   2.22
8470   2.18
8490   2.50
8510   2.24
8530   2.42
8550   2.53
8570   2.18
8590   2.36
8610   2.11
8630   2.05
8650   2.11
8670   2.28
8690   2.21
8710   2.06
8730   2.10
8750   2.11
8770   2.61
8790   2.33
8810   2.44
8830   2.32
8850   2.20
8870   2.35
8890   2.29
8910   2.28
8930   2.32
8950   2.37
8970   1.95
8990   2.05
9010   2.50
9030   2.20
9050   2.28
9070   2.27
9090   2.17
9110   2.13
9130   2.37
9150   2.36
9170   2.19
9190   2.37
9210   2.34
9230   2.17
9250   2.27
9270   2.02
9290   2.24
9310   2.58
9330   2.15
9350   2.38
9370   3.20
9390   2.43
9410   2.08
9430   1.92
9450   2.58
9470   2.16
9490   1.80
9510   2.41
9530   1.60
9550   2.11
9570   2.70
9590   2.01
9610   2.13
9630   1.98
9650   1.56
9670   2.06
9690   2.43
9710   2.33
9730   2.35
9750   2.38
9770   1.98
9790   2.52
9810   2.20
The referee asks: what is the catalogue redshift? 0.130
